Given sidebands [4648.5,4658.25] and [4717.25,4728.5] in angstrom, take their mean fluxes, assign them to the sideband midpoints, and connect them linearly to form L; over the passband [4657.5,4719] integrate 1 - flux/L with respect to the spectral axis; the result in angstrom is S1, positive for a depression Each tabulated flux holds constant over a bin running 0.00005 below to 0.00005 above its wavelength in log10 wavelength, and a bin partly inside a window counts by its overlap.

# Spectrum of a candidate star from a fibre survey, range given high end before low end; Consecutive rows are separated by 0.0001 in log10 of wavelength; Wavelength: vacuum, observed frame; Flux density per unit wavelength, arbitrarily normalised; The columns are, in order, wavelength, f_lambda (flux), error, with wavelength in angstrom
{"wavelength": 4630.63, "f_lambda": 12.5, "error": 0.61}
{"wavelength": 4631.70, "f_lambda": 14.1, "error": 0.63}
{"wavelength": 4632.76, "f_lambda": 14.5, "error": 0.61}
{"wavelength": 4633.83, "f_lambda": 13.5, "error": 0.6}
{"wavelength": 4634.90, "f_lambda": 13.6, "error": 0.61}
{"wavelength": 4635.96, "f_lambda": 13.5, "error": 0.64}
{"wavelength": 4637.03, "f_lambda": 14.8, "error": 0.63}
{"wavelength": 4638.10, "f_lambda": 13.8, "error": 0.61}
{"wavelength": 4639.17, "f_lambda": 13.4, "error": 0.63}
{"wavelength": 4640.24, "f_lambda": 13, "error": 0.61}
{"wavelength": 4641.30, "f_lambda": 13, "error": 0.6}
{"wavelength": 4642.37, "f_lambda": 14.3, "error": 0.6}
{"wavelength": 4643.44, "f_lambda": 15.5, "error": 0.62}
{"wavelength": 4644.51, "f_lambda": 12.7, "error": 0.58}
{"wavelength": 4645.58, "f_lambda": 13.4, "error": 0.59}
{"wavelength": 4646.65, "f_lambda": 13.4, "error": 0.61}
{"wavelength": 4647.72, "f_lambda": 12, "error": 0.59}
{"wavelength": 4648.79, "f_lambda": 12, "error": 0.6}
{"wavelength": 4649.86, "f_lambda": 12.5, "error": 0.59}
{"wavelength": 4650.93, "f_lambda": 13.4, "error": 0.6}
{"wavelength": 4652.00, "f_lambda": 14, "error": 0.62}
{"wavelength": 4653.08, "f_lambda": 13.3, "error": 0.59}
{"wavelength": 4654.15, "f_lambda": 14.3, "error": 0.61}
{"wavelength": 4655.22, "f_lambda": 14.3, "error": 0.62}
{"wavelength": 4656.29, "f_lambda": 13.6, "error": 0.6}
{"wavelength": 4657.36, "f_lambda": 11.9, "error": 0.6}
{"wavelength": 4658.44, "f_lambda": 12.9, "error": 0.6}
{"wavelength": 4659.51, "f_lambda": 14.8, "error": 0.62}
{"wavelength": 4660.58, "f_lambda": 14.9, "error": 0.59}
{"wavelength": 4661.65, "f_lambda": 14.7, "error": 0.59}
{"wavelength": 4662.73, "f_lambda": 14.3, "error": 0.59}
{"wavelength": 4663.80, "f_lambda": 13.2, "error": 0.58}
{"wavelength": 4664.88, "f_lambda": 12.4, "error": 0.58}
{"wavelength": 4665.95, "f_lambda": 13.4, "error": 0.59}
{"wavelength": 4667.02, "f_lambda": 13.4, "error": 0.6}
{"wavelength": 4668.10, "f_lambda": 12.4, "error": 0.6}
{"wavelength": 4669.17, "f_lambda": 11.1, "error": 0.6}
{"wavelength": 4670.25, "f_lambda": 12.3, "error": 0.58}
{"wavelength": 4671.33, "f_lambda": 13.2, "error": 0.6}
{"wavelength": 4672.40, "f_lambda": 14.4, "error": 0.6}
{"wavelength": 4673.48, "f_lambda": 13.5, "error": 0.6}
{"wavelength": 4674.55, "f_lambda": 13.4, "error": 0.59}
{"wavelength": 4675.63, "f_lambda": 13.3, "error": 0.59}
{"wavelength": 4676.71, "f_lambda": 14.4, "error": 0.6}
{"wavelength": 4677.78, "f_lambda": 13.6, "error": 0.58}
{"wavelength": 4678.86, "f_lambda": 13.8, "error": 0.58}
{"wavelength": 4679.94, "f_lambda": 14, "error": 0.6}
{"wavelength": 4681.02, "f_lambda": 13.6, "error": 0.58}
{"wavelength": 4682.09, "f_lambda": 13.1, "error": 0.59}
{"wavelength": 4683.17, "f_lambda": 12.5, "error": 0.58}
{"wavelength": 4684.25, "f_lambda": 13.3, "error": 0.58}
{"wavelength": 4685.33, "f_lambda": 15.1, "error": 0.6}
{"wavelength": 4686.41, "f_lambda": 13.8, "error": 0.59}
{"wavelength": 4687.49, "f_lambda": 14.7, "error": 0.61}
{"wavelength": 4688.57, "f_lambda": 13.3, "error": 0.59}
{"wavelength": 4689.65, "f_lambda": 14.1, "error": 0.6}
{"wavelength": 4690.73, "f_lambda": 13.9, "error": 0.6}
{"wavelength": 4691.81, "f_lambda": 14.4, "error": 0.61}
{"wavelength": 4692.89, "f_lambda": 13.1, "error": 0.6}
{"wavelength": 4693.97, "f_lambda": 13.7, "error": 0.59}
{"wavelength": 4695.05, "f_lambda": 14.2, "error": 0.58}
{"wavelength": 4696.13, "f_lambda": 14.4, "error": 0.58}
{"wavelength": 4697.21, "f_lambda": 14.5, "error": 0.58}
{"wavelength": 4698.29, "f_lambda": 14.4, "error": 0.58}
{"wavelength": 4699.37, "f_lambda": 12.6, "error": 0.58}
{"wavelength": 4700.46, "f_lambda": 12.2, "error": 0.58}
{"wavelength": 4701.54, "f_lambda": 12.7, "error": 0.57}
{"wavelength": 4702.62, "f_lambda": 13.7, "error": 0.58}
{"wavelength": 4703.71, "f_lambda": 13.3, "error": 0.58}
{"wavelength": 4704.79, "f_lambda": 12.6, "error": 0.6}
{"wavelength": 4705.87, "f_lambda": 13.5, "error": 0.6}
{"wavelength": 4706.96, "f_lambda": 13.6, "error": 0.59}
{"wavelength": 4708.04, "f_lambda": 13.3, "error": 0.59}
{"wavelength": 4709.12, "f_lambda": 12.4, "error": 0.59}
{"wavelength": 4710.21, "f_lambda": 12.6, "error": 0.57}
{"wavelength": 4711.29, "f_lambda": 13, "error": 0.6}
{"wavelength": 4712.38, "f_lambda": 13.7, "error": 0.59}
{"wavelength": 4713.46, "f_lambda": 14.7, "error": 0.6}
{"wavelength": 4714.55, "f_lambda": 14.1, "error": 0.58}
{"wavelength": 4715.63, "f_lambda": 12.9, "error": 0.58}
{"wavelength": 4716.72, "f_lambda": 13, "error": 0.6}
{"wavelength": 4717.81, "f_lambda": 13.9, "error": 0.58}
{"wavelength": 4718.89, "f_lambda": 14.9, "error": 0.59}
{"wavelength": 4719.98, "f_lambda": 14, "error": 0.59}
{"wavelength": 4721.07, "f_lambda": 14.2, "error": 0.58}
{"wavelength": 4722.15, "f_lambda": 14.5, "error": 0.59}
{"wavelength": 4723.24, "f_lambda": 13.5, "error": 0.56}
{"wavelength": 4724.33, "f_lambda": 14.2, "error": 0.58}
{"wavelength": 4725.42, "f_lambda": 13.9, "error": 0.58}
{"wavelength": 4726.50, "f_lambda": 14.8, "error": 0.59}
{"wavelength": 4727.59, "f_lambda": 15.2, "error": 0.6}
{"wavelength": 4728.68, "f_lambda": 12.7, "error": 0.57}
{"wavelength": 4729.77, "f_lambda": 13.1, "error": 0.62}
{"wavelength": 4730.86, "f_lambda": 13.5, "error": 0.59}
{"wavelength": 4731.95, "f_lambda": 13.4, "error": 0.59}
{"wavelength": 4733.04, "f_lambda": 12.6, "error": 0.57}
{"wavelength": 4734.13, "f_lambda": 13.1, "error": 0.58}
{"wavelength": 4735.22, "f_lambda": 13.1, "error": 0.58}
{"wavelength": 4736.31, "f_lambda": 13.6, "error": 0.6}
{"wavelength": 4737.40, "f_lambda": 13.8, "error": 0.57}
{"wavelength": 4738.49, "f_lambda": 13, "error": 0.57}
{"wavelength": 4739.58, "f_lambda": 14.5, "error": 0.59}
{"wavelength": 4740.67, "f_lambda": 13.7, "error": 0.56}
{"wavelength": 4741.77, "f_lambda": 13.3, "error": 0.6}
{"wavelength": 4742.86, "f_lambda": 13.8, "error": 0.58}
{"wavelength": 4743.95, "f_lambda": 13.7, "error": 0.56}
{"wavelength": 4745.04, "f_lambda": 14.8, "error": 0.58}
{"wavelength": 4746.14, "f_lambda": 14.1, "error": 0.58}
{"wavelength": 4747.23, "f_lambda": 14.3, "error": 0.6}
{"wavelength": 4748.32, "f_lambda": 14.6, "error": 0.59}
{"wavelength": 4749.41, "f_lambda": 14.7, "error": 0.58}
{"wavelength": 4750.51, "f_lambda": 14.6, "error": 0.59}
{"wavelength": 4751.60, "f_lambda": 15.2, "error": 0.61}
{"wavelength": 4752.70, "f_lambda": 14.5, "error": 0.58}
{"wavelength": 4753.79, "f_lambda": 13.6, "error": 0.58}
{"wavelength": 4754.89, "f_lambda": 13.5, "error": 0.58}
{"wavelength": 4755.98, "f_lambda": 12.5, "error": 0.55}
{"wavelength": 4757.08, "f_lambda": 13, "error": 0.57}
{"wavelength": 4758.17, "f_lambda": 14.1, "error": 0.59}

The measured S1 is 1.0 angstrom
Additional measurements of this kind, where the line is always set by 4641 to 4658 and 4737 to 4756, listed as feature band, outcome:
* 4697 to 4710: 0.5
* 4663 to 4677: 0.4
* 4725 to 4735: 0.3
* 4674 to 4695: -0.2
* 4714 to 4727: -0.1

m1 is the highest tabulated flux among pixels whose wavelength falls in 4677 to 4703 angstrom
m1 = 15.1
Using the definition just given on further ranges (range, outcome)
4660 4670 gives 14.9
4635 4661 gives 15.5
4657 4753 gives 15.2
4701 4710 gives 13.7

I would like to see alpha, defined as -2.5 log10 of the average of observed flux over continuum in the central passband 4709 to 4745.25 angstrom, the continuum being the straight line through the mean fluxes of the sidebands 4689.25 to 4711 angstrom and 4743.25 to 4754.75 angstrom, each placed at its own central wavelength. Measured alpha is 0.02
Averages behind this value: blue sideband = 13.5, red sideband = 14.4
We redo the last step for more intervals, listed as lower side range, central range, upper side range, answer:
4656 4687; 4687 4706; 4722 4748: -0.005 mag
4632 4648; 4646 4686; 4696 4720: 0.015 mag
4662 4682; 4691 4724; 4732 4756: 0.000 mag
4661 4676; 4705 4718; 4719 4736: 0.020 mag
